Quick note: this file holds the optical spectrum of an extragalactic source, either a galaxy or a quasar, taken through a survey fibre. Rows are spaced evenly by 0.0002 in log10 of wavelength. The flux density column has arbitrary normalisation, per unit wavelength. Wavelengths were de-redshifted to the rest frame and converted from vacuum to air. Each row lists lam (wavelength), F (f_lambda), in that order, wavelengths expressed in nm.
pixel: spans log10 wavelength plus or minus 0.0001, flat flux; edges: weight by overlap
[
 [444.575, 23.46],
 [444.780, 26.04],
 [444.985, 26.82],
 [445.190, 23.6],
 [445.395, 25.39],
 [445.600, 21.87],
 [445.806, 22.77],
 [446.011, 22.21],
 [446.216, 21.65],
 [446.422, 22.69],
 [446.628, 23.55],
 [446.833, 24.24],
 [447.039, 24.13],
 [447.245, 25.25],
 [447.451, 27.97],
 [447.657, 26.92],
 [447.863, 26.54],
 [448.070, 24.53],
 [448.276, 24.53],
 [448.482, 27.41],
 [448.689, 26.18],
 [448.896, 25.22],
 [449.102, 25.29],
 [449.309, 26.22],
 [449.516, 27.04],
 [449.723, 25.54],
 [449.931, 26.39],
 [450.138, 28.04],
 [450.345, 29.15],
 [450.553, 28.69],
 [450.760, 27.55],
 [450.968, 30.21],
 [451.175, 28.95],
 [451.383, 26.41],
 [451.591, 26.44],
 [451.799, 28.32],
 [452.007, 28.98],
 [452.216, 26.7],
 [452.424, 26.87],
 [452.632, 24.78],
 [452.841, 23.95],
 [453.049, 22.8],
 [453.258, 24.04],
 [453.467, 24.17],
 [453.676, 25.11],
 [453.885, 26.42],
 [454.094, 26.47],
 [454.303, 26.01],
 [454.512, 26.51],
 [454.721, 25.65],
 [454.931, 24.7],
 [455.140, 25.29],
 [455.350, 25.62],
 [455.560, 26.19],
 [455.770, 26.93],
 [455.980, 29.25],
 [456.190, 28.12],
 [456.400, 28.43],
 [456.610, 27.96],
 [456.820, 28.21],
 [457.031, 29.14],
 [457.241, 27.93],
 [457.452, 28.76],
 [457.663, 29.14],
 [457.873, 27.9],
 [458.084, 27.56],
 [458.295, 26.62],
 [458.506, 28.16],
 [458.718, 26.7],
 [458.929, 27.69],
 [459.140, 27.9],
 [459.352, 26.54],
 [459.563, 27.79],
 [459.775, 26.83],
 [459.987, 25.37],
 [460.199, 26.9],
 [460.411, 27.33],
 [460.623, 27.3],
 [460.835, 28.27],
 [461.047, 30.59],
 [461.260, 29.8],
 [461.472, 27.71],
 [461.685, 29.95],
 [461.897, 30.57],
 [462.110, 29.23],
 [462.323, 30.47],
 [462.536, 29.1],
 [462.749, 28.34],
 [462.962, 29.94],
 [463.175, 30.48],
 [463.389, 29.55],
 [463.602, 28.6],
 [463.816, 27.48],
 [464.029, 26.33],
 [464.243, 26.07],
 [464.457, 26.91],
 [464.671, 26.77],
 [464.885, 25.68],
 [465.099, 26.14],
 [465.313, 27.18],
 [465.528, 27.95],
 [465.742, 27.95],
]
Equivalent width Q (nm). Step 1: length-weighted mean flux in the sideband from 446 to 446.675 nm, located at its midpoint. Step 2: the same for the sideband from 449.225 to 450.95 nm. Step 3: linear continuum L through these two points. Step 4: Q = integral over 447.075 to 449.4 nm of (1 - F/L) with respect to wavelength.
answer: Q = -0.09 nm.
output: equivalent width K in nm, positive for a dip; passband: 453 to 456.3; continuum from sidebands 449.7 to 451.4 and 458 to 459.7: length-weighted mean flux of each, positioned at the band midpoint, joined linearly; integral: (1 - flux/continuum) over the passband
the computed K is 0.217 nm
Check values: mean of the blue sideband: 28.1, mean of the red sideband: 27.4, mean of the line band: 25.9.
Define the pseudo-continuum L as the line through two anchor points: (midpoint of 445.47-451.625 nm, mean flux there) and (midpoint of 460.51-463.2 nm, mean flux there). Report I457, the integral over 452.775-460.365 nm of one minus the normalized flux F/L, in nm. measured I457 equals 0.317 nm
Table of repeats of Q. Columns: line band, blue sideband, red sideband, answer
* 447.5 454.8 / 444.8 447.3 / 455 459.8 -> -0.28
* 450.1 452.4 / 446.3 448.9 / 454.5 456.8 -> -0.18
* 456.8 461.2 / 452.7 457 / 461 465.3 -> -0.08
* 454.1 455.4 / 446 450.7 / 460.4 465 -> 0.06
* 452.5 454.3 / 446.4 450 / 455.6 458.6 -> 0.15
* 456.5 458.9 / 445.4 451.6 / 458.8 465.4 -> -0.06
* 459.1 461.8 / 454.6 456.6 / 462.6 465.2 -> -0.06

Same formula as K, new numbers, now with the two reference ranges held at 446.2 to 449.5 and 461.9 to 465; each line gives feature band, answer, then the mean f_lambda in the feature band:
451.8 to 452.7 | -0.033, 27.1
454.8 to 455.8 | 0.040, 25.6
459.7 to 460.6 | 0.032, 26.7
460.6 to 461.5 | -0.037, 29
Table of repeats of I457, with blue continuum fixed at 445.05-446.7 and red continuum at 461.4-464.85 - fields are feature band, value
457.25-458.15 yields -0.051 nm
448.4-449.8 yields -0.120 nm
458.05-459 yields -0.009 nm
